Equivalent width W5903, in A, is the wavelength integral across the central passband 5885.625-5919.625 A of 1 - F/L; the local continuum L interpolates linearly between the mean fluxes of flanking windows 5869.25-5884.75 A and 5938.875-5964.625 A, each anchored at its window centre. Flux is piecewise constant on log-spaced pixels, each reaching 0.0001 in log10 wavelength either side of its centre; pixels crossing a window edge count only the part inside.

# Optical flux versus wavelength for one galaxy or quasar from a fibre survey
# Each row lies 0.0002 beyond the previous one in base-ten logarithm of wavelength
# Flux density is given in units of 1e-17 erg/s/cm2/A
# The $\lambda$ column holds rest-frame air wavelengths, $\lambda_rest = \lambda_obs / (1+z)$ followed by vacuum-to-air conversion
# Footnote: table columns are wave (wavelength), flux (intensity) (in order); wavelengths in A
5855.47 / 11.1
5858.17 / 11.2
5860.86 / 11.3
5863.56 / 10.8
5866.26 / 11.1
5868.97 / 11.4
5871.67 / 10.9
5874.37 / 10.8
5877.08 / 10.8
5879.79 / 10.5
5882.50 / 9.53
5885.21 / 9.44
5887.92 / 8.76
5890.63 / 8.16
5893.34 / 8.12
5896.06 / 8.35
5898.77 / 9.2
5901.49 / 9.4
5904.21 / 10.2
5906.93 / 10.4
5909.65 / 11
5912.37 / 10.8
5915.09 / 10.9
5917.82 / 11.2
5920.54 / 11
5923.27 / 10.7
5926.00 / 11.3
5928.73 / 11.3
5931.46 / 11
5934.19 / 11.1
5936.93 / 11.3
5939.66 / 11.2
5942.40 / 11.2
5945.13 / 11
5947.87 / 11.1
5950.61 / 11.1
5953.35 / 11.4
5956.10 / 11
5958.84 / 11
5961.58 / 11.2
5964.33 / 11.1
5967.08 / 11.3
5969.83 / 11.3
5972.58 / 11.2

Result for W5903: 3.2 A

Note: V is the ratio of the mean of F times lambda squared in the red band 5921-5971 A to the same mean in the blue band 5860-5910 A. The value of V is 1.14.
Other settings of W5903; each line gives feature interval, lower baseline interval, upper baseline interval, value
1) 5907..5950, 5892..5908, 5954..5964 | -3.91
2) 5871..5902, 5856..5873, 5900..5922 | 4.03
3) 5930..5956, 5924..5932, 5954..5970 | 0.04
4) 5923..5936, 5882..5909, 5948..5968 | -1.10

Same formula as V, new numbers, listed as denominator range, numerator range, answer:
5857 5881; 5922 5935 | 1.03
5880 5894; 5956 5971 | 1.28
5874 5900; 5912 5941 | 1.21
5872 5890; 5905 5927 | 1.11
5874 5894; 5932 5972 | 1.20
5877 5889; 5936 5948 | 1.17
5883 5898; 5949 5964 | 1.32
